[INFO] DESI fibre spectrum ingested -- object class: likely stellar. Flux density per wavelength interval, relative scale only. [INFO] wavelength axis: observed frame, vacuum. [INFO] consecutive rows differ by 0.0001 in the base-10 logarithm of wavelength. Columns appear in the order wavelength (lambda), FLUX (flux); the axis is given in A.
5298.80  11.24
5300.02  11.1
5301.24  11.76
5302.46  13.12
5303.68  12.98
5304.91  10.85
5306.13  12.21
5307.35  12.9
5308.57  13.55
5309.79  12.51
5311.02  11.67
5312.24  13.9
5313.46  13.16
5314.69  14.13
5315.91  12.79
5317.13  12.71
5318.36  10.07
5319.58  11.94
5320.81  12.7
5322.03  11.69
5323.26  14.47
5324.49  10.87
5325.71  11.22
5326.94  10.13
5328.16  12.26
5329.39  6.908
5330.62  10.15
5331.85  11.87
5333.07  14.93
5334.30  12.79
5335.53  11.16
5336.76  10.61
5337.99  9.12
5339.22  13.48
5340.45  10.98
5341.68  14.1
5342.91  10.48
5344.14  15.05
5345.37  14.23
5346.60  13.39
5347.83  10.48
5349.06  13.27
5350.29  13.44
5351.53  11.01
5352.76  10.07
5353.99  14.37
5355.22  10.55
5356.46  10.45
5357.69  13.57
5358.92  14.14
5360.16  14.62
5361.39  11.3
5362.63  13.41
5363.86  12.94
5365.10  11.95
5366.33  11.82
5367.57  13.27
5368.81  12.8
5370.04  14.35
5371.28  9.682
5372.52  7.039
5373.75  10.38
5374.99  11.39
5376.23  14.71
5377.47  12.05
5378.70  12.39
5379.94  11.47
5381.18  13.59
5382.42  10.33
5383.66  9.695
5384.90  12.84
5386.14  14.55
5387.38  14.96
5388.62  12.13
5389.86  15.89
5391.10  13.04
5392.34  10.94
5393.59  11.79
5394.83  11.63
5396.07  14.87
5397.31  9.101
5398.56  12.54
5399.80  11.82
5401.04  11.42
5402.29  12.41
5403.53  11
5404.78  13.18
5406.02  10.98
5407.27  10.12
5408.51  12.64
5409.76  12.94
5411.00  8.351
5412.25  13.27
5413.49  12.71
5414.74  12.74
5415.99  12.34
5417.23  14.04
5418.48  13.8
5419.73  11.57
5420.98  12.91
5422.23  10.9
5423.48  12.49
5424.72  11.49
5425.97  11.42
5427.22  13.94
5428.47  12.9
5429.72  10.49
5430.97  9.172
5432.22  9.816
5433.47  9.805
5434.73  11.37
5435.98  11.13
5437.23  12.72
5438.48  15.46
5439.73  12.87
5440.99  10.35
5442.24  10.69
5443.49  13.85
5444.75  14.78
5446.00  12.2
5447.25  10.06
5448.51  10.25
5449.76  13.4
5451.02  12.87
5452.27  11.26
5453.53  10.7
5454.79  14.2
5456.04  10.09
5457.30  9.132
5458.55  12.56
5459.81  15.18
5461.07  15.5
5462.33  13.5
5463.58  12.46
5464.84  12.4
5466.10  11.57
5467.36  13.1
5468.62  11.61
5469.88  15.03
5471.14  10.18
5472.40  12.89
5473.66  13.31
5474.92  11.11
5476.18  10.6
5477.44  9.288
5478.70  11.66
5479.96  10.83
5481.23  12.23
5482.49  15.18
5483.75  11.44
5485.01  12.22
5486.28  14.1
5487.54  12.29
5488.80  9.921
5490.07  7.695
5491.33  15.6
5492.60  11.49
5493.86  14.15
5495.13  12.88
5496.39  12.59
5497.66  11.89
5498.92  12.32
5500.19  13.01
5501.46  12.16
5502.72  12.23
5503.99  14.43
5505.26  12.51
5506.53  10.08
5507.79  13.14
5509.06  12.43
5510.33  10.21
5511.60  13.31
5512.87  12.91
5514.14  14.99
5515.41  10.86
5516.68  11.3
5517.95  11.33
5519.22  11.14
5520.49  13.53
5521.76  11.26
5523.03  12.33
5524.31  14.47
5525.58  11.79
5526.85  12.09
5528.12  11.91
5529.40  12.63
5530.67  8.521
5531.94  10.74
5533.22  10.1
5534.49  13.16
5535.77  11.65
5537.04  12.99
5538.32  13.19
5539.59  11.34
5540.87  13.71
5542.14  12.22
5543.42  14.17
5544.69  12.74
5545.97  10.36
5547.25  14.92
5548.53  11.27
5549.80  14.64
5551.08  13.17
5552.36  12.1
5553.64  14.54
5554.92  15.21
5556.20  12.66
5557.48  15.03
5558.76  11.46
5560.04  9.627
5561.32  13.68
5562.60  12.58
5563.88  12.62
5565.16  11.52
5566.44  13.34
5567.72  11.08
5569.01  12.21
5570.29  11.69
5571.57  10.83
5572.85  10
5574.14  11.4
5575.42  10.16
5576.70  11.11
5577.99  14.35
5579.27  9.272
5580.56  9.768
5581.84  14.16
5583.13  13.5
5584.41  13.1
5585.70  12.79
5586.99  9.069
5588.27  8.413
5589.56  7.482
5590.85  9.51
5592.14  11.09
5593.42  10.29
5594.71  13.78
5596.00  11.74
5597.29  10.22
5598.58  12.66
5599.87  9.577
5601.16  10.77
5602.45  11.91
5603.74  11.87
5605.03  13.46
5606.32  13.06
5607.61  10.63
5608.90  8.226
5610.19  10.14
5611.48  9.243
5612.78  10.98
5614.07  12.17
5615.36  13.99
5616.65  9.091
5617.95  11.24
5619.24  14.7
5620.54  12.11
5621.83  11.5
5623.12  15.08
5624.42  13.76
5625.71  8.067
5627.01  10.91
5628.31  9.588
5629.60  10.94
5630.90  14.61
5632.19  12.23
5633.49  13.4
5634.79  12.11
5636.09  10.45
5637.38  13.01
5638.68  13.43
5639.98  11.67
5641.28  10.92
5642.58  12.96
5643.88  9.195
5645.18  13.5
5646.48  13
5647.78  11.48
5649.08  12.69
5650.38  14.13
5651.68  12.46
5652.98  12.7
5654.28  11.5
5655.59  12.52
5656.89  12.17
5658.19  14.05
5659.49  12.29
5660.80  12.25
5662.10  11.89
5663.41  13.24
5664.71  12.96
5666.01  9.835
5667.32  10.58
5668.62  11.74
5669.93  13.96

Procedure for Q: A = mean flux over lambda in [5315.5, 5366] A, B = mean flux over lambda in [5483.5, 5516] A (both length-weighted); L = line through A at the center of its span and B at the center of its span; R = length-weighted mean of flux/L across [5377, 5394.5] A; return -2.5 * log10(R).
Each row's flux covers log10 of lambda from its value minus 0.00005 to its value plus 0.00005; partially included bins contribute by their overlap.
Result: -0.033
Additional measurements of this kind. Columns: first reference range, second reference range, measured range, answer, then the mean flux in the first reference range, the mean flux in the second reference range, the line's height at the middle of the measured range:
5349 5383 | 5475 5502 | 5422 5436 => 0.08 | 12.1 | 12.1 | 12.1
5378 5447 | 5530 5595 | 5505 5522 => -0.01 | 12.1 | 11.9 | 12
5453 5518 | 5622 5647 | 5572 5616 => 0.09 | 12.3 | 12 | 12.1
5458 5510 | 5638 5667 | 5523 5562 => -0.02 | 12.4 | 12.3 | 12.4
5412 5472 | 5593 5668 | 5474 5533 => 0.00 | 12.2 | 11.9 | 12.1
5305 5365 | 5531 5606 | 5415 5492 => 0.00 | 12.2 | 11.9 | 12.1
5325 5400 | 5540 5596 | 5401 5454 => 0.01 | 12.1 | 12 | 12.1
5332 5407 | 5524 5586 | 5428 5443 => 0.08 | 12.3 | 12.3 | 12.3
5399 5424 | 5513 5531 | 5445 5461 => 0.01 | 12.1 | 12.1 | 12.1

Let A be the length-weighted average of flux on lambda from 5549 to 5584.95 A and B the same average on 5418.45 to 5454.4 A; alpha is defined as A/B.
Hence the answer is 1.04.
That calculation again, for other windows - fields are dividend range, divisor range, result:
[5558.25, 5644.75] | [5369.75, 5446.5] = 0.96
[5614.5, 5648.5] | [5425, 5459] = 1.02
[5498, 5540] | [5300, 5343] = 1.01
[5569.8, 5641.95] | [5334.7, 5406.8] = 0.94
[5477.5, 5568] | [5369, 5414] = 1.03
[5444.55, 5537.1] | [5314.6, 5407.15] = 1.00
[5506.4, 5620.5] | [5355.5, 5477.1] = 0.98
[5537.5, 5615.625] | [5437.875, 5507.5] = 0.96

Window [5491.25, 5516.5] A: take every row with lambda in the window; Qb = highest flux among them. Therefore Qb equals 15.6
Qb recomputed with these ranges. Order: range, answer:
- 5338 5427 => 15.89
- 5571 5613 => 14.35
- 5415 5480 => 15.5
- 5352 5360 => 14.37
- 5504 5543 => 14.99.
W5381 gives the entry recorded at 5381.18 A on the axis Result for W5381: 13.59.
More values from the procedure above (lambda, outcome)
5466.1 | 11.57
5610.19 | 10.14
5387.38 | 14.96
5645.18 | 13.5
